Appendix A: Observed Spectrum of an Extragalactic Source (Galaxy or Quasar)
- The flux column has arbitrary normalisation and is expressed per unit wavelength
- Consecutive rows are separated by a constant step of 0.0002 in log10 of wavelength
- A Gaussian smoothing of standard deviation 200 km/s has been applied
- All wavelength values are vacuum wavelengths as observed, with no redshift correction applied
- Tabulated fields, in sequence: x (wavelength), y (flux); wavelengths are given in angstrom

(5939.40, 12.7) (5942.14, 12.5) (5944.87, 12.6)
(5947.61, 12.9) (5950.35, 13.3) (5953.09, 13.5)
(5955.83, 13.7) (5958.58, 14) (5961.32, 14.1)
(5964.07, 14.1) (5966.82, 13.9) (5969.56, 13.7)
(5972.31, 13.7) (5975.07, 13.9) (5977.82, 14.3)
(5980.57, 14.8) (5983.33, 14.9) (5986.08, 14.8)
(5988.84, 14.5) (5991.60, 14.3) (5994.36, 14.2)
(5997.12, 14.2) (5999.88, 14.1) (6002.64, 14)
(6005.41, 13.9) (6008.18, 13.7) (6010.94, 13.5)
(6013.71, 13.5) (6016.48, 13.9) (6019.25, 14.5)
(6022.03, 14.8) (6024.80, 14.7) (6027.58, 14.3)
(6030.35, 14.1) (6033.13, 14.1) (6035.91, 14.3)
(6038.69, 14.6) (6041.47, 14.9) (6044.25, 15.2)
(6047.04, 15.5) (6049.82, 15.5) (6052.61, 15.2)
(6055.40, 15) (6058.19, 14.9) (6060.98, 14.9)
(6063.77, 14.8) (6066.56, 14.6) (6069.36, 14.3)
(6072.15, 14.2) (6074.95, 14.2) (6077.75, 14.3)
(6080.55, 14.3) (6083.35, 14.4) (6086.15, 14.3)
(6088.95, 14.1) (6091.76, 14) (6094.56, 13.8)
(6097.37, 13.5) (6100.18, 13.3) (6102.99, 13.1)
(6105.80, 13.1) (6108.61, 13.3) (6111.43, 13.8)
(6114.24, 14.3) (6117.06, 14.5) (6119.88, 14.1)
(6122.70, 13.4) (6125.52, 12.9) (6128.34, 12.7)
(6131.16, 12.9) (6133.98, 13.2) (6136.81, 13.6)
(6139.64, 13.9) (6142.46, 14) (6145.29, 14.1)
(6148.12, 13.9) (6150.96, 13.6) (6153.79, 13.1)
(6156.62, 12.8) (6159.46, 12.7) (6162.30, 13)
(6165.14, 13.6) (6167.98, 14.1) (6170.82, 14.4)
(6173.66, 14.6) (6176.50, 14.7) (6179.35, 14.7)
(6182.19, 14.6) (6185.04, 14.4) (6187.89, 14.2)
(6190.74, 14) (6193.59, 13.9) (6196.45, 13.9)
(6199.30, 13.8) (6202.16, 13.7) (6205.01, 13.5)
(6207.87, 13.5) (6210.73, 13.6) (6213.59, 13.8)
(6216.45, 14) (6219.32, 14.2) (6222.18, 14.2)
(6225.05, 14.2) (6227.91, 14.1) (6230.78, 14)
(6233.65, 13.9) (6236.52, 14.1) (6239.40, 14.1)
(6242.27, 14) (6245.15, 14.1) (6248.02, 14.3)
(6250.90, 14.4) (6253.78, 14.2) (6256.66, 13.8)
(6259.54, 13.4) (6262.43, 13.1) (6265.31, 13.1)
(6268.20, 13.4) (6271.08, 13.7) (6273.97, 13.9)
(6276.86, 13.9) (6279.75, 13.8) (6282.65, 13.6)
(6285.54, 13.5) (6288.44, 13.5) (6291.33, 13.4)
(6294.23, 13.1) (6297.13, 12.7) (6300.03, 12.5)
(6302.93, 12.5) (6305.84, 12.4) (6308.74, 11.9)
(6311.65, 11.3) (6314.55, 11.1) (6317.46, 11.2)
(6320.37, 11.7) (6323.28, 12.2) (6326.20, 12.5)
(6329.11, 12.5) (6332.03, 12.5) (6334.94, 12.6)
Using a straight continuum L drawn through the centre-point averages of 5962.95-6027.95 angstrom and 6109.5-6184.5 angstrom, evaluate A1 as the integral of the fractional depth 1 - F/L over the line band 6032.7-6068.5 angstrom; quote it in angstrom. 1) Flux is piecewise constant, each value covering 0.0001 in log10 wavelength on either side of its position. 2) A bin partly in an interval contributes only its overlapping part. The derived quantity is -2.2 angstrom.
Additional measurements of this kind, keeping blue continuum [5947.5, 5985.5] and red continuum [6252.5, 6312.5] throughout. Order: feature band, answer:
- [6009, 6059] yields -2.8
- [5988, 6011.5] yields -0.3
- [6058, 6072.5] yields -0.9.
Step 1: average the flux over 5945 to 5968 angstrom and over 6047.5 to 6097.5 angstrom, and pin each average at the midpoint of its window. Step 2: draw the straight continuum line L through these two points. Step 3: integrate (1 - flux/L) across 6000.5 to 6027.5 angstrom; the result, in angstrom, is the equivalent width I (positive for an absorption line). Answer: -0.02 angstrom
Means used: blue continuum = 13.6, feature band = 14.1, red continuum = 14.5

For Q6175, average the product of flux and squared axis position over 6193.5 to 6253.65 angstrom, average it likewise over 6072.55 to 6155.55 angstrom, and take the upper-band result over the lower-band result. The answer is 1.06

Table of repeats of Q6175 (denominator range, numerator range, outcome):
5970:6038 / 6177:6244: 1.06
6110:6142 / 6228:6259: 1.08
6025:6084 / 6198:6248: 1.01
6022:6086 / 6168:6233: 1.01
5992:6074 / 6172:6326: 1.00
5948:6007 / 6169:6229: 1.08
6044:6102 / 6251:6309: 0.99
